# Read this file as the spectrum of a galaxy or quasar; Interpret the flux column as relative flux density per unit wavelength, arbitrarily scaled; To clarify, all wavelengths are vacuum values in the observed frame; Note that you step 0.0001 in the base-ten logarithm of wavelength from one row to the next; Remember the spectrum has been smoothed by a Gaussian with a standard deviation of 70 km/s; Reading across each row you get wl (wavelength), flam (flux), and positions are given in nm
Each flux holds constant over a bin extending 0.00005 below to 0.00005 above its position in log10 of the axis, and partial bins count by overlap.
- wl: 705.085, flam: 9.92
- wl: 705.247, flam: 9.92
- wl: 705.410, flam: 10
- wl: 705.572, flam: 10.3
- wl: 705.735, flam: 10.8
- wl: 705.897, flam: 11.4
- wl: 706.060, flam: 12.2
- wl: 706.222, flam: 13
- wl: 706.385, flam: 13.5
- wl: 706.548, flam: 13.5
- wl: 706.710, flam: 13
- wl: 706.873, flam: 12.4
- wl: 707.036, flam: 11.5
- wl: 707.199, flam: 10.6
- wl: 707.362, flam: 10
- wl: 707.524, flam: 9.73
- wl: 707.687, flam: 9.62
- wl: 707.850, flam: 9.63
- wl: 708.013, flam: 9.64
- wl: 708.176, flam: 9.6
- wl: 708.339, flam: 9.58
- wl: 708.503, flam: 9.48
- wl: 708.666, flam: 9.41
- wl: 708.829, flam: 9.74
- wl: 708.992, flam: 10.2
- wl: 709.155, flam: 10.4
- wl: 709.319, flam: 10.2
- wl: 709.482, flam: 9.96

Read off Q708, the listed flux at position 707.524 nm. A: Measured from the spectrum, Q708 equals 9.73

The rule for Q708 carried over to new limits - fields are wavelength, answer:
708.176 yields 9.6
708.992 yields 10.2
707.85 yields 9.63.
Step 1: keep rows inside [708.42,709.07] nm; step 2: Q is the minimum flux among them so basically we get 9.41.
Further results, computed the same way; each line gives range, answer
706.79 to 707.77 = 9.62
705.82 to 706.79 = 11.4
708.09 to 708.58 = 9.48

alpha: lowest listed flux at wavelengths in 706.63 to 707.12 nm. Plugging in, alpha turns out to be 11.5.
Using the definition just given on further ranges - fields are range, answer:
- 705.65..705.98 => 10.8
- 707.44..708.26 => 9.6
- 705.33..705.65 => 10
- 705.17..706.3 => 9.92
